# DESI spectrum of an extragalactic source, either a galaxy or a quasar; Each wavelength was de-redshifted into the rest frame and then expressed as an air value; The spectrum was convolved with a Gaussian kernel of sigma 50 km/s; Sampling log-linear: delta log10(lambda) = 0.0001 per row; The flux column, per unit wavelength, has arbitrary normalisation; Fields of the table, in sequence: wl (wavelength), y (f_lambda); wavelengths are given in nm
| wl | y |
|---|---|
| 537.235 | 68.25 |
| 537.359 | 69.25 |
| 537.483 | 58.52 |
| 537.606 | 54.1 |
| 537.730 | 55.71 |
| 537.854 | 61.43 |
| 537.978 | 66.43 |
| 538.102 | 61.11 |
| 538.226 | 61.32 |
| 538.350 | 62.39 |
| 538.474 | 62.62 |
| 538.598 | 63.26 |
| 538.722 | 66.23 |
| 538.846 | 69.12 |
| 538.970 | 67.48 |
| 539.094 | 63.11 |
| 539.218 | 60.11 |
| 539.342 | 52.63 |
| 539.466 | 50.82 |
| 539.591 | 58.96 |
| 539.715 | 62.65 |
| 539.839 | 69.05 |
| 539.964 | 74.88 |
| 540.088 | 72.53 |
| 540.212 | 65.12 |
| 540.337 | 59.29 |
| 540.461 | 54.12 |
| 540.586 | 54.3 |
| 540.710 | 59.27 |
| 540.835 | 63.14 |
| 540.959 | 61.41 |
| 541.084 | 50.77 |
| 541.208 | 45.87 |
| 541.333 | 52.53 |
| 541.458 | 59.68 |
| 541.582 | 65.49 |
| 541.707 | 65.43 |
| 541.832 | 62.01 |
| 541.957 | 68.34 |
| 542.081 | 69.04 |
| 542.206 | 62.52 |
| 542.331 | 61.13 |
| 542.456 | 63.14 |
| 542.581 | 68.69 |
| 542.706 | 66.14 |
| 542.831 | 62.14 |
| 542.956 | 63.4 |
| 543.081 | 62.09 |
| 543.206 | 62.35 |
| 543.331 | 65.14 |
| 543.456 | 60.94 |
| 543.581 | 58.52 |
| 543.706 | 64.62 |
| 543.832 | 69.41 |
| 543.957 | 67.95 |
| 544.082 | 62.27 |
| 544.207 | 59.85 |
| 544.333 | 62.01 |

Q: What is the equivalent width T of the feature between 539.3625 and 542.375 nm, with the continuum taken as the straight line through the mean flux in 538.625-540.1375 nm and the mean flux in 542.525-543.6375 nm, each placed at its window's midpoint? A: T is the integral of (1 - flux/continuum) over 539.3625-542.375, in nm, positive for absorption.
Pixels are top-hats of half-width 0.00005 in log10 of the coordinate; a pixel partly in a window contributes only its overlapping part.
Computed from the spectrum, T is 0.12 nm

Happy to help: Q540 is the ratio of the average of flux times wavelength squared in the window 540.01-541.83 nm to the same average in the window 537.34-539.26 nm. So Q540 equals 1.0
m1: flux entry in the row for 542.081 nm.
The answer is 69.04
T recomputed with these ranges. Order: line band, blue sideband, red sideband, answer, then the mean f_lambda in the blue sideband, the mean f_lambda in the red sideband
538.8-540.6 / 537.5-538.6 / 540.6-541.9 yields -0.087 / 60.7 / 58.4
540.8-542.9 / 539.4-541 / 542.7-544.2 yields 0.039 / 61.9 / 63.5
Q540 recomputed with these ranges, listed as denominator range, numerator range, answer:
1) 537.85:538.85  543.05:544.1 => 1.02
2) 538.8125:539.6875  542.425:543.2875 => 1.08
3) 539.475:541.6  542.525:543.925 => 1.07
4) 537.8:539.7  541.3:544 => 1.05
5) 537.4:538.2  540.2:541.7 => 0.97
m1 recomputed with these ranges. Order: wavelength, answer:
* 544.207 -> 59.85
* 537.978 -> 66.43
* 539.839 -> 69.05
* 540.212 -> 65.12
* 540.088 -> 72.53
